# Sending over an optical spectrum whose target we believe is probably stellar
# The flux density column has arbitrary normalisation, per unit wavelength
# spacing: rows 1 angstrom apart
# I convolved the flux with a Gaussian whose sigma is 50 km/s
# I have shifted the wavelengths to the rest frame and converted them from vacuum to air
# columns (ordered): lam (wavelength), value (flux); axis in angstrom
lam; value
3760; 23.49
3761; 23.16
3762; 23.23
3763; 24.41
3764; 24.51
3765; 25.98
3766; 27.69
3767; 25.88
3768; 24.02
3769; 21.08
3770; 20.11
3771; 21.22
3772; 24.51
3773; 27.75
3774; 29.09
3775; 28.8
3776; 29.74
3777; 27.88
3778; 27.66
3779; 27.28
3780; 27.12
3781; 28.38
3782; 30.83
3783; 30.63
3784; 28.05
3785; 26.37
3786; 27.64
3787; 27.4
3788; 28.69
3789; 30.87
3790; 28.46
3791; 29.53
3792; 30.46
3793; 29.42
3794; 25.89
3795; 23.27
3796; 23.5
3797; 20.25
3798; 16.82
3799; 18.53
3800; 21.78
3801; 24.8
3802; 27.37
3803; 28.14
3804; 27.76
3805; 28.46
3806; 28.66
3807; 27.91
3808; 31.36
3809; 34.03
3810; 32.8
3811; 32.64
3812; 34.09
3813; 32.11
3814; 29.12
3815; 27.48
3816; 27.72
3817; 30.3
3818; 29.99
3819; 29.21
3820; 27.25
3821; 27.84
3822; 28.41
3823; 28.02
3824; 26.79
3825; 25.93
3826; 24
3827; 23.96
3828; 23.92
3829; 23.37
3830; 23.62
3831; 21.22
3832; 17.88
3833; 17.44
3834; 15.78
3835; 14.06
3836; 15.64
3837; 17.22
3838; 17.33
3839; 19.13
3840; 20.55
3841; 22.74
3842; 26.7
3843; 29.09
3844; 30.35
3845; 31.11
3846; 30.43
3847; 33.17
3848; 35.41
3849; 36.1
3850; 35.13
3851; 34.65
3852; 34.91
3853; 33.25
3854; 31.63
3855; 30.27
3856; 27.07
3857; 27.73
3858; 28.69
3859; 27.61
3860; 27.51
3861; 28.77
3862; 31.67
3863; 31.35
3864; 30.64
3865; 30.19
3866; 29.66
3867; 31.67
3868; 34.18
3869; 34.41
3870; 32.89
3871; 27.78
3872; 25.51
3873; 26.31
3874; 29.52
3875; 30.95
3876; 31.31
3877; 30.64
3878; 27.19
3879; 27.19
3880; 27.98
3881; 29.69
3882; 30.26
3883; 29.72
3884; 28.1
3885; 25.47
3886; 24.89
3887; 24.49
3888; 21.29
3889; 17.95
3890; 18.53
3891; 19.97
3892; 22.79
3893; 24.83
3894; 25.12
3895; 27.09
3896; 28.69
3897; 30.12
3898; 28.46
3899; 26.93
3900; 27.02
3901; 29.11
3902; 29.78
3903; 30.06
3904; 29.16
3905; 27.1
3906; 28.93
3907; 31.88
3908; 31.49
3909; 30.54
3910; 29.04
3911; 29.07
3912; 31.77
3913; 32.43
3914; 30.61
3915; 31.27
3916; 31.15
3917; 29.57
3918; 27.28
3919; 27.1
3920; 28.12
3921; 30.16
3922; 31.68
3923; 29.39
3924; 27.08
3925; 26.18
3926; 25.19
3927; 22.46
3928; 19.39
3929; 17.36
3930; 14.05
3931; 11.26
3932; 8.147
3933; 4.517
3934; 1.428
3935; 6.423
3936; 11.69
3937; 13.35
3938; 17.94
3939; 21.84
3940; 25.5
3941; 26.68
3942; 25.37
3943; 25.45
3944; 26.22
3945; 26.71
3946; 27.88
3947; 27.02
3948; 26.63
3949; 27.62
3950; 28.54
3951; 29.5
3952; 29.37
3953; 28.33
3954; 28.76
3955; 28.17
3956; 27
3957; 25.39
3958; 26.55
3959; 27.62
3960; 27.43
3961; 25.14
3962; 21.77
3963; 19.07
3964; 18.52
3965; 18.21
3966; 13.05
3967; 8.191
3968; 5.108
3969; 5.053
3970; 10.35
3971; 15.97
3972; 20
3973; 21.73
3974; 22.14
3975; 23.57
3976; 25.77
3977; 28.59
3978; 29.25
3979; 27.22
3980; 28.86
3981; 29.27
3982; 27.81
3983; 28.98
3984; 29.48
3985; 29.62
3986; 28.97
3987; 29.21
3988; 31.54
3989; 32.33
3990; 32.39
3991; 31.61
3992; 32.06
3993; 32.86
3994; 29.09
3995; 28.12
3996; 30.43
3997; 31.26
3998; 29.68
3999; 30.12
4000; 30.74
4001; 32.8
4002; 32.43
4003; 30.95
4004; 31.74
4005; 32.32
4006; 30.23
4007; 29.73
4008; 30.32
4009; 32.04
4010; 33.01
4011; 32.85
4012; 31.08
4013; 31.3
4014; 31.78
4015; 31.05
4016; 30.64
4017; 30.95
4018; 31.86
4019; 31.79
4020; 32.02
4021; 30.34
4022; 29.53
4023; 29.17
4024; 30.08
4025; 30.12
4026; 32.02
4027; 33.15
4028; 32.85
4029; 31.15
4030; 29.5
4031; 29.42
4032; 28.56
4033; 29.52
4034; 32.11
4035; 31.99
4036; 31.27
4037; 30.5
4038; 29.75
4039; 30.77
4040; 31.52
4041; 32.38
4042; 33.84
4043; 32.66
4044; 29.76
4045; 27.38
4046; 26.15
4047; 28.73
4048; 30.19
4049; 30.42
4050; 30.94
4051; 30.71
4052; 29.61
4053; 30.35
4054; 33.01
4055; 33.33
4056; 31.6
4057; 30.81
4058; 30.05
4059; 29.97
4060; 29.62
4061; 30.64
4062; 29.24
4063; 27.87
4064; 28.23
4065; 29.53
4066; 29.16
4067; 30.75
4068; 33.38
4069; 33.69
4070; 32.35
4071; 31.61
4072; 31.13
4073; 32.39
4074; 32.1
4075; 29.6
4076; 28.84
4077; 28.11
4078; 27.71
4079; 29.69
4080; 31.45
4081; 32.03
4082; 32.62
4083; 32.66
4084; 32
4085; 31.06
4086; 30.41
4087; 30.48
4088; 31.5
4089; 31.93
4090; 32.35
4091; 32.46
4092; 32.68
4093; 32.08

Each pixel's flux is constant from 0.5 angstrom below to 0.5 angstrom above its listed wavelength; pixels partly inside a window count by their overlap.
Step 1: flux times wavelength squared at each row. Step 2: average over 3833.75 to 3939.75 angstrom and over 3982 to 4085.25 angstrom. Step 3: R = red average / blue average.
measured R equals 1.26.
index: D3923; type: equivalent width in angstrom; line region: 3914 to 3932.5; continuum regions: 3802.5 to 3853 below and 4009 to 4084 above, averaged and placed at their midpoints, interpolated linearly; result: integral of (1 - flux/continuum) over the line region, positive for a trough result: 2.7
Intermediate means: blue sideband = 27.1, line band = 24.4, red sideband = 30.8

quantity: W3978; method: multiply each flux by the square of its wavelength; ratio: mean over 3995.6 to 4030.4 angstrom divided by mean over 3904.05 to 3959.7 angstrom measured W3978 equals 1.3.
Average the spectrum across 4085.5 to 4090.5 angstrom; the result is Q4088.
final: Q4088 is 31.3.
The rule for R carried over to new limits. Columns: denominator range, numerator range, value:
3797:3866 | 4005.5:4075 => 1.26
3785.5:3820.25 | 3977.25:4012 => 1.21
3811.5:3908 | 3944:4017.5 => 1.05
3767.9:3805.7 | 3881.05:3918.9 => 1.11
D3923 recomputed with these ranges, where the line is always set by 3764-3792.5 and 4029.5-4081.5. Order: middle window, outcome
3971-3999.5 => 1.2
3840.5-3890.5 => -1.9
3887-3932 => 3.8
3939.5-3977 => 8.2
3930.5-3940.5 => 5.8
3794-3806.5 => 1.5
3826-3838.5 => 3.8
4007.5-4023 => -0.7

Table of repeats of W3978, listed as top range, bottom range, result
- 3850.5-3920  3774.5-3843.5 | 1.15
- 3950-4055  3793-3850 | 1.20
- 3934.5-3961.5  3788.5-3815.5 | 0.97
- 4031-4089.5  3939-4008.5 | 1.22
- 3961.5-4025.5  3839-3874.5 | 0.97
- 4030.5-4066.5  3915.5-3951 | 1.44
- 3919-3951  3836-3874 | 0.77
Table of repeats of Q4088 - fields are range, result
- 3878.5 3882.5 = 28.8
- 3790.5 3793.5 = 29.8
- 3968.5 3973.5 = 14.6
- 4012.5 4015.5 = 31.4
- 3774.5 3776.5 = 29.3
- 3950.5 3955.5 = 28.8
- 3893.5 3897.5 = 27.8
